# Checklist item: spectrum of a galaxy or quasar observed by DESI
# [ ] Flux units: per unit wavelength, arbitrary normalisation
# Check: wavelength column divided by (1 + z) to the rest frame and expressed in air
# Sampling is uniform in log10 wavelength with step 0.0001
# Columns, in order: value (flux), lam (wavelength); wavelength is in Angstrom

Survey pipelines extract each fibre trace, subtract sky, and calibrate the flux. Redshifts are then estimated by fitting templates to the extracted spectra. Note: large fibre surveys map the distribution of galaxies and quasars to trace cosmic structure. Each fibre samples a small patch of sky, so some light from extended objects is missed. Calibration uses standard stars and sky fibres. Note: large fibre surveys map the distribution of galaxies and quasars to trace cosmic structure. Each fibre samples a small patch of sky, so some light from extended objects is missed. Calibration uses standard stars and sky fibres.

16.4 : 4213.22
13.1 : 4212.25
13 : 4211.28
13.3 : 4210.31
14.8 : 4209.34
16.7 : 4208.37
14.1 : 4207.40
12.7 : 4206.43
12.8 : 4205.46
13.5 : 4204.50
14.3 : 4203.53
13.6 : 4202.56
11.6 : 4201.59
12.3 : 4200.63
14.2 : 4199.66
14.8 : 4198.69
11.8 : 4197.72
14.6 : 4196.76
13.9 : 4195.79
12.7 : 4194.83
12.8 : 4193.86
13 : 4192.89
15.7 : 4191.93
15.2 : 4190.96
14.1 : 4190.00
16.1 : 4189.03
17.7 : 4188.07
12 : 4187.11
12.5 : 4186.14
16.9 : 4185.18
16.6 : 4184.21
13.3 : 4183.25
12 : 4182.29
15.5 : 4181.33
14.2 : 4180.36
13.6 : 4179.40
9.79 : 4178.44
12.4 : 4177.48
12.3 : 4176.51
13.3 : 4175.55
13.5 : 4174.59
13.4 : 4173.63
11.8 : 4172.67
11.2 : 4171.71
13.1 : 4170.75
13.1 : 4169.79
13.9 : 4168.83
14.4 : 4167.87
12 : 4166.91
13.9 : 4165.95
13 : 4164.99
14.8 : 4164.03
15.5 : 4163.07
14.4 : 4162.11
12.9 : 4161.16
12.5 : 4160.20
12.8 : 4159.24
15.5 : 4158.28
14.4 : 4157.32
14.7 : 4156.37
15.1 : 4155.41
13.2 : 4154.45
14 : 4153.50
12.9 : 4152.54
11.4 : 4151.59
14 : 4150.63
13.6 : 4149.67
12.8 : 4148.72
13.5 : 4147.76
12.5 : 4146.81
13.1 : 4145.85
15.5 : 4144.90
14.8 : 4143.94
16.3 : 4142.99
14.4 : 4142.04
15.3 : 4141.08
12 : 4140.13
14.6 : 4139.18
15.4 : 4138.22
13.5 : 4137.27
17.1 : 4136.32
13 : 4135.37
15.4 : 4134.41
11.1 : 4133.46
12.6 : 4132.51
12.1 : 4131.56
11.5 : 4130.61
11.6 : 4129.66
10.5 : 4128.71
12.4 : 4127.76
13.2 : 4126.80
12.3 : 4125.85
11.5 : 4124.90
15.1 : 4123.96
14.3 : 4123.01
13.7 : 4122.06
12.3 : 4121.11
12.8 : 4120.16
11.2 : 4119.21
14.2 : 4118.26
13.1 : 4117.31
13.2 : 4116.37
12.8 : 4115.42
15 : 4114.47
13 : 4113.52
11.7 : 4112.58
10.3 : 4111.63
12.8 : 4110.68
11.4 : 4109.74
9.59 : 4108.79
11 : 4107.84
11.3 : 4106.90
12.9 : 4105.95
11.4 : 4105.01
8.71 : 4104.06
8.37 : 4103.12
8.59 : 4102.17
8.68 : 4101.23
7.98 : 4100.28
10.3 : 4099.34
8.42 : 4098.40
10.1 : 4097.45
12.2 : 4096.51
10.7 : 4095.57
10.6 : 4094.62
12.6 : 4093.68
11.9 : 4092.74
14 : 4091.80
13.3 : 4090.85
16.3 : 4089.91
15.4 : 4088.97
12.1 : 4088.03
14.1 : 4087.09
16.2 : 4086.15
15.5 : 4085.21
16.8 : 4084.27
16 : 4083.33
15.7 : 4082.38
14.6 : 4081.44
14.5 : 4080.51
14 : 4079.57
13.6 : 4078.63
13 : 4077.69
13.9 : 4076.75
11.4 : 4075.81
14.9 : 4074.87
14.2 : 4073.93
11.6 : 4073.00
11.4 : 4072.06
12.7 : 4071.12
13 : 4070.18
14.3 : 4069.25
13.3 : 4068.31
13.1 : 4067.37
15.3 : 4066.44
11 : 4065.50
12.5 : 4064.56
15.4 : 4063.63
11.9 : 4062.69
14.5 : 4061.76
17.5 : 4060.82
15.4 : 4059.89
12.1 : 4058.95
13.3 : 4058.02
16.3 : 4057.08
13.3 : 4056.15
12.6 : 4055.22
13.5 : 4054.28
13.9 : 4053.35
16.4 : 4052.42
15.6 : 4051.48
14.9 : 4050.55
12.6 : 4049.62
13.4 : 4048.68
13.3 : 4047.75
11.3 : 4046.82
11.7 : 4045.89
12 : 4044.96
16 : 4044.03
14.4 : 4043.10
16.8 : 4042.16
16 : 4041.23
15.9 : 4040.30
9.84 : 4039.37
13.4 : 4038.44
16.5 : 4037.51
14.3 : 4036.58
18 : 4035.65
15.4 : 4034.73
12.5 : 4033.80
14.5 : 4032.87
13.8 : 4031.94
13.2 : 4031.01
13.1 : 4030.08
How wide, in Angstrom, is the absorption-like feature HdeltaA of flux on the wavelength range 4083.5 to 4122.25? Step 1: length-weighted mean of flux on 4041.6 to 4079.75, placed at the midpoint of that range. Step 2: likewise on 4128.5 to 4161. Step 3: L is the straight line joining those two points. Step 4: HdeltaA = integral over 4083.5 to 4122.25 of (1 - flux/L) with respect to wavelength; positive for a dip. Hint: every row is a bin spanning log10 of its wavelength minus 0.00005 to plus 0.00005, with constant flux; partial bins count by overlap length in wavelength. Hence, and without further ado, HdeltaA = 4.3 Angstrom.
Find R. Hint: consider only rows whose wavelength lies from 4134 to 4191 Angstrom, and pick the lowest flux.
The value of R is 9.79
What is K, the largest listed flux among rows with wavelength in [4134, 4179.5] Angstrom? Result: 17.1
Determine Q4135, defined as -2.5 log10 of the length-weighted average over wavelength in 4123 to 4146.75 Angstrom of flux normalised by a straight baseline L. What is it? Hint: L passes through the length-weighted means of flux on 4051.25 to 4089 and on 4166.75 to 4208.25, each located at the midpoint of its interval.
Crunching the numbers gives 0.021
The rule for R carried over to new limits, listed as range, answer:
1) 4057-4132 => 7.98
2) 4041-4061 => 11.3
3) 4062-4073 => 11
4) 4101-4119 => 8.37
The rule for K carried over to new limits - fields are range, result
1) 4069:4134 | 16.8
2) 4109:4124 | 15.1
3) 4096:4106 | 12.9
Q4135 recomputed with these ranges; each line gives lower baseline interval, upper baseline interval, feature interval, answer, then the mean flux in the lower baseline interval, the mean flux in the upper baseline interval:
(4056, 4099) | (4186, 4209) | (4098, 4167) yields 0.08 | 13.6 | 13.9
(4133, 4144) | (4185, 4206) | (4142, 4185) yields 0.05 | 14.4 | 13.9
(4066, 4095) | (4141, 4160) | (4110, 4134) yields 0.11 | 13.9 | 13.9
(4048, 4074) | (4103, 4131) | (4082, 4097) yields -0.08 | 13.7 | 12.2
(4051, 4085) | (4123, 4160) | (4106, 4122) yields 0.12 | 14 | 13.5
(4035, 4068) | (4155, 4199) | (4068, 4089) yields 0.00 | 14.1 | 13.7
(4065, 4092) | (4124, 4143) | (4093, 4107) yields 0.32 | 14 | 13.3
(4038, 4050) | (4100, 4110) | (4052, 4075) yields -0.11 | 13.6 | 9.99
